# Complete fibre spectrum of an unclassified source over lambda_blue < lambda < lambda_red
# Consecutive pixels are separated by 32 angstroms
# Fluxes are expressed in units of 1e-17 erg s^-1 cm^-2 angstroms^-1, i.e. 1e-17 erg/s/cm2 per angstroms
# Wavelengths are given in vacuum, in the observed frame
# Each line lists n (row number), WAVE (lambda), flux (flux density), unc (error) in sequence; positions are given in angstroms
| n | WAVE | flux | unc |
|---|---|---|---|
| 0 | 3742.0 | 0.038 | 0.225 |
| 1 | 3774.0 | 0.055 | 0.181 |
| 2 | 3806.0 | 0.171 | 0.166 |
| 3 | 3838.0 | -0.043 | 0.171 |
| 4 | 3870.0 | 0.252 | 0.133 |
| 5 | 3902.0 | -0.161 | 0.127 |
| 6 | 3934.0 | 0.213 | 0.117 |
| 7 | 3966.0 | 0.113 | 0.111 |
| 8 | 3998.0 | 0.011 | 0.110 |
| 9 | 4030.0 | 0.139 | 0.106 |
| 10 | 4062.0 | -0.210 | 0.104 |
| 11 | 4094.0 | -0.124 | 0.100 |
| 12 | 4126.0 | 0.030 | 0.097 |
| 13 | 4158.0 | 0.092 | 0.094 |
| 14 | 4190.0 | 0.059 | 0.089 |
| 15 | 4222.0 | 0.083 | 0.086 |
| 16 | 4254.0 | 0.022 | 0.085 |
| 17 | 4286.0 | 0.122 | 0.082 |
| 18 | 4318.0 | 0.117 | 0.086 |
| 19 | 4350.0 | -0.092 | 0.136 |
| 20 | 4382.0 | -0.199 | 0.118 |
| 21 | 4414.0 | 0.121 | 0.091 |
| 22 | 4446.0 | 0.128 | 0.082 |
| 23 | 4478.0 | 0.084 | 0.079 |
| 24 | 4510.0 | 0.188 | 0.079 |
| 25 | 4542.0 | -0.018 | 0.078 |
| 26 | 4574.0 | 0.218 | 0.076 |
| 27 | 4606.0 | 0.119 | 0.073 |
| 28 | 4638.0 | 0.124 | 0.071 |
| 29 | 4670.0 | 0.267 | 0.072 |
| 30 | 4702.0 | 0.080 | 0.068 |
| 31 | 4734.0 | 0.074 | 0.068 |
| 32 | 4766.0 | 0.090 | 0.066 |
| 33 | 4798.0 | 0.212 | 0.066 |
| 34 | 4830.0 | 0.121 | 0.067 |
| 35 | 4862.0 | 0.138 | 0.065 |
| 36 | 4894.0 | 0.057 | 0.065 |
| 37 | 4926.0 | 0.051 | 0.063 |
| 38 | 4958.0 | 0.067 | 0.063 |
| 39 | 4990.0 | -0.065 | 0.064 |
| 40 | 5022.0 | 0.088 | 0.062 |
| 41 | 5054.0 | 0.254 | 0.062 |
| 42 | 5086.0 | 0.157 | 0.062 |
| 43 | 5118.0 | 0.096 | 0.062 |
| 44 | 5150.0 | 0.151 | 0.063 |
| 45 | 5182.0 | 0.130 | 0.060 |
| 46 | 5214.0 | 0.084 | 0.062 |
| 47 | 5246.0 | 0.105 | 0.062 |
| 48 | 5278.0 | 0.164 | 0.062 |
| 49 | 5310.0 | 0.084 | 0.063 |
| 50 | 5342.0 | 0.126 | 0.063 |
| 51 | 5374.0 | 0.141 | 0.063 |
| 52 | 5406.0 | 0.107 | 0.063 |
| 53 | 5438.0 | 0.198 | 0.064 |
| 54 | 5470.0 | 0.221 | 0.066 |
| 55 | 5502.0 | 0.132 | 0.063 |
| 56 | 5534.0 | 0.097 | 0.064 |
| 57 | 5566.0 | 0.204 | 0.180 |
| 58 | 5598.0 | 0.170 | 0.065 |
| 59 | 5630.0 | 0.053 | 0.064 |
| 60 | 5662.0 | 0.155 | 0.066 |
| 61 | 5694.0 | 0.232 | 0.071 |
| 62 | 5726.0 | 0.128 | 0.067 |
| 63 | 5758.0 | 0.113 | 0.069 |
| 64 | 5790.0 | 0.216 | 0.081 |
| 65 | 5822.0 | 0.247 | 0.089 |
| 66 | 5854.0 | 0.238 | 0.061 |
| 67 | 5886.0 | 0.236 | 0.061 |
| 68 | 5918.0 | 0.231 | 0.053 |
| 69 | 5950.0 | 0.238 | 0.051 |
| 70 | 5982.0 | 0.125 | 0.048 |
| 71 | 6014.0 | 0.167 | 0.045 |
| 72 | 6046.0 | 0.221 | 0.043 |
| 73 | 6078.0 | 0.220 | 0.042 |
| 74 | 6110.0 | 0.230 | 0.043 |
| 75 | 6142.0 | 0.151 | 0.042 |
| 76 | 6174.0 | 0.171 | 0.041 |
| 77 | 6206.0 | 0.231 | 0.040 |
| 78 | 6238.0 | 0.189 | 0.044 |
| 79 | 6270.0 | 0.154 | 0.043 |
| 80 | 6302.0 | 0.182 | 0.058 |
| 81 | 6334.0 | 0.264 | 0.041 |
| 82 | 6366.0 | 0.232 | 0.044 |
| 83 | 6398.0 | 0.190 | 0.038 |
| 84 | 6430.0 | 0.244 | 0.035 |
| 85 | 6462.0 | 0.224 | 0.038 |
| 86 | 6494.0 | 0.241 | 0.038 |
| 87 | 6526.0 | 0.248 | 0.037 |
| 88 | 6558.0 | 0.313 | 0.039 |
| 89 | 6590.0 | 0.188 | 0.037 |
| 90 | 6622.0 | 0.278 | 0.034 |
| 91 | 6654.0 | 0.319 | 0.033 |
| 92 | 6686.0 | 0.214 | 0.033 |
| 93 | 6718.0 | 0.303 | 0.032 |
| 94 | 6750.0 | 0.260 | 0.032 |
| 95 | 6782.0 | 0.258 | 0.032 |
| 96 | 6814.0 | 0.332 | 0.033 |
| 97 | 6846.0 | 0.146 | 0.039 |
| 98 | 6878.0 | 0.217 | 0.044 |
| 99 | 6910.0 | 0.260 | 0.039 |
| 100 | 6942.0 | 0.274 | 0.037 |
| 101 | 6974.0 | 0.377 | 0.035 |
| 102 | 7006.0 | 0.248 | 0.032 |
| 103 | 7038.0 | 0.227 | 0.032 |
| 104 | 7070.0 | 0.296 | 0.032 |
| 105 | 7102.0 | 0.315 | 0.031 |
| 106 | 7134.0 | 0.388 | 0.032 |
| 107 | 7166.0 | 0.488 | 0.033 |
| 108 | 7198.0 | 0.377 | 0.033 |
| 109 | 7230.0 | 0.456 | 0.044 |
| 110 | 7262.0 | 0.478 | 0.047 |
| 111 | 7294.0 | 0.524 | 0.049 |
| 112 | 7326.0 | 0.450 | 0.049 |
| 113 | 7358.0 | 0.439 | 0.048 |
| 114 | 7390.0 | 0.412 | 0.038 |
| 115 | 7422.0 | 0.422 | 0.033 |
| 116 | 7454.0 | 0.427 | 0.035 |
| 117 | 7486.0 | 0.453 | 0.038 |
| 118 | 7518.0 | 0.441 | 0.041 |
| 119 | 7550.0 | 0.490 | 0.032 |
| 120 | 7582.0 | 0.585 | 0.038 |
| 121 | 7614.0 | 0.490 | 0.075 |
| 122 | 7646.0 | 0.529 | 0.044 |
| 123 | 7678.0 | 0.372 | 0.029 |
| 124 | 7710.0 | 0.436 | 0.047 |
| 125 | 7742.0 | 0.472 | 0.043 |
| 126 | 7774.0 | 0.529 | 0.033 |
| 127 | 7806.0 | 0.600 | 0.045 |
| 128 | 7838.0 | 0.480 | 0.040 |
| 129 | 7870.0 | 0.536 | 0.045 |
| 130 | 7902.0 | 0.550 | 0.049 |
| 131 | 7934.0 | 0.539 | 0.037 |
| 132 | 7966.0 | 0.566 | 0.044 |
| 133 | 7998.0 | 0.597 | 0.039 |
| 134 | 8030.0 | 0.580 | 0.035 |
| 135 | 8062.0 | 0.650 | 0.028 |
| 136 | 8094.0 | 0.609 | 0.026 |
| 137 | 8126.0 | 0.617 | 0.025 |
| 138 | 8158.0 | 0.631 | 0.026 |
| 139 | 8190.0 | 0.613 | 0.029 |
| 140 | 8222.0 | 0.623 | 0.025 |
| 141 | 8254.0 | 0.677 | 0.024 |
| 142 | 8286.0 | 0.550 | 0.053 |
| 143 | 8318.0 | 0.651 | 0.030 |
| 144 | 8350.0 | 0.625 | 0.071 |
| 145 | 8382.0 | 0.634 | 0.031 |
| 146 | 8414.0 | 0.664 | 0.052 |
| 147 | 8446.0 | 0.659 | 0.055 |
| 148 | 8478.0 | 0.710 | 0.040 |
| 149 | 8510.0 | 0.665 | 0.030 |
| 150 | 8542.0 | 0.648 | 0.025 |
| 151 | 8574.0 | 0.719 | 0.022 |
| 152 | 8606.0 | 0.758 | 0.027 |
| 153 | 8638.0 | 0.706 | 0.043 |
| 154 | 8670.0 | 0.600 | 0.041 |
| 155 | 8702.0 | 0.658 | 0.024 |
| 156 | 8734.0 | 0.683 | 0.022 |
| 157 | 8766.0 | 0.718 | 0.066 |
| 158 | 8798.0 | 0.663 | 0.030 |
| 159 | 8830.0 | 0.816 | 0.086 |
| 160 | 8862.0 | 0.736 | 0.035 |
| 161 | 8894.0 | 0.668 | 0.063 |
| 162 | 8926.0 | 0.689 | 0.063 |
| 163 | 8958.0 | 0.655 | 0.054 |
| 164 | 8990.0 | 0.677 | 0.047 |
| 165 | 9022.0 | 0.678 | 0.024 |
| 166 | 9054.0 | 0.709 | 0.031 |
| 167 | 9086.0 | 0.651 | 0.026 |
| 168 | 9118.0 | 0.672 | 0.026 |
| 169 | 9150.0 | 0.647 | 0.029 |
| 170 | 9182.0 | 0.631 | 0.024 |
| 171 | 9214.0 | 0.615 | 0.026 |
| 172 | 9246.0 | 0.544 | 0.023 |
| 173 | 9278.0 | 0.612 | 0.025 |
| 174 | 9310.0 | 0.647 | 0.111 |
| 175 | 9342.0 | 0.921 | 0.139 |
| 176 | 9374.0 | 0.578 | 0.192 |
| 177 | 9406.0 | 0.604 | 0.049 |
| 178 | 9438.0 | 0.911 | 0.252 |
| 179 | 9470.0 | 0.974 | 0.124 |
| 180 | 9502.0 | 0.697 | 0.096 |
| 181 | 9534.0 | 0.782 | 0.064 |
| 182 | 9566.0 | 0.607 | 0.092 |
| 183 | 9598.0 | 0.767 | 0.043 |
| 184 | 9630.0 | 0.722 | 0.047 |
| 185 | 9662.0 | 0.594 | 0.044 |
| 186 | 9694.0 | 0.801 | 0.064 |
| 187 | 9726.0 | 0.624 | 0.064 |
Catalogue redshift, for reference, 0.79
